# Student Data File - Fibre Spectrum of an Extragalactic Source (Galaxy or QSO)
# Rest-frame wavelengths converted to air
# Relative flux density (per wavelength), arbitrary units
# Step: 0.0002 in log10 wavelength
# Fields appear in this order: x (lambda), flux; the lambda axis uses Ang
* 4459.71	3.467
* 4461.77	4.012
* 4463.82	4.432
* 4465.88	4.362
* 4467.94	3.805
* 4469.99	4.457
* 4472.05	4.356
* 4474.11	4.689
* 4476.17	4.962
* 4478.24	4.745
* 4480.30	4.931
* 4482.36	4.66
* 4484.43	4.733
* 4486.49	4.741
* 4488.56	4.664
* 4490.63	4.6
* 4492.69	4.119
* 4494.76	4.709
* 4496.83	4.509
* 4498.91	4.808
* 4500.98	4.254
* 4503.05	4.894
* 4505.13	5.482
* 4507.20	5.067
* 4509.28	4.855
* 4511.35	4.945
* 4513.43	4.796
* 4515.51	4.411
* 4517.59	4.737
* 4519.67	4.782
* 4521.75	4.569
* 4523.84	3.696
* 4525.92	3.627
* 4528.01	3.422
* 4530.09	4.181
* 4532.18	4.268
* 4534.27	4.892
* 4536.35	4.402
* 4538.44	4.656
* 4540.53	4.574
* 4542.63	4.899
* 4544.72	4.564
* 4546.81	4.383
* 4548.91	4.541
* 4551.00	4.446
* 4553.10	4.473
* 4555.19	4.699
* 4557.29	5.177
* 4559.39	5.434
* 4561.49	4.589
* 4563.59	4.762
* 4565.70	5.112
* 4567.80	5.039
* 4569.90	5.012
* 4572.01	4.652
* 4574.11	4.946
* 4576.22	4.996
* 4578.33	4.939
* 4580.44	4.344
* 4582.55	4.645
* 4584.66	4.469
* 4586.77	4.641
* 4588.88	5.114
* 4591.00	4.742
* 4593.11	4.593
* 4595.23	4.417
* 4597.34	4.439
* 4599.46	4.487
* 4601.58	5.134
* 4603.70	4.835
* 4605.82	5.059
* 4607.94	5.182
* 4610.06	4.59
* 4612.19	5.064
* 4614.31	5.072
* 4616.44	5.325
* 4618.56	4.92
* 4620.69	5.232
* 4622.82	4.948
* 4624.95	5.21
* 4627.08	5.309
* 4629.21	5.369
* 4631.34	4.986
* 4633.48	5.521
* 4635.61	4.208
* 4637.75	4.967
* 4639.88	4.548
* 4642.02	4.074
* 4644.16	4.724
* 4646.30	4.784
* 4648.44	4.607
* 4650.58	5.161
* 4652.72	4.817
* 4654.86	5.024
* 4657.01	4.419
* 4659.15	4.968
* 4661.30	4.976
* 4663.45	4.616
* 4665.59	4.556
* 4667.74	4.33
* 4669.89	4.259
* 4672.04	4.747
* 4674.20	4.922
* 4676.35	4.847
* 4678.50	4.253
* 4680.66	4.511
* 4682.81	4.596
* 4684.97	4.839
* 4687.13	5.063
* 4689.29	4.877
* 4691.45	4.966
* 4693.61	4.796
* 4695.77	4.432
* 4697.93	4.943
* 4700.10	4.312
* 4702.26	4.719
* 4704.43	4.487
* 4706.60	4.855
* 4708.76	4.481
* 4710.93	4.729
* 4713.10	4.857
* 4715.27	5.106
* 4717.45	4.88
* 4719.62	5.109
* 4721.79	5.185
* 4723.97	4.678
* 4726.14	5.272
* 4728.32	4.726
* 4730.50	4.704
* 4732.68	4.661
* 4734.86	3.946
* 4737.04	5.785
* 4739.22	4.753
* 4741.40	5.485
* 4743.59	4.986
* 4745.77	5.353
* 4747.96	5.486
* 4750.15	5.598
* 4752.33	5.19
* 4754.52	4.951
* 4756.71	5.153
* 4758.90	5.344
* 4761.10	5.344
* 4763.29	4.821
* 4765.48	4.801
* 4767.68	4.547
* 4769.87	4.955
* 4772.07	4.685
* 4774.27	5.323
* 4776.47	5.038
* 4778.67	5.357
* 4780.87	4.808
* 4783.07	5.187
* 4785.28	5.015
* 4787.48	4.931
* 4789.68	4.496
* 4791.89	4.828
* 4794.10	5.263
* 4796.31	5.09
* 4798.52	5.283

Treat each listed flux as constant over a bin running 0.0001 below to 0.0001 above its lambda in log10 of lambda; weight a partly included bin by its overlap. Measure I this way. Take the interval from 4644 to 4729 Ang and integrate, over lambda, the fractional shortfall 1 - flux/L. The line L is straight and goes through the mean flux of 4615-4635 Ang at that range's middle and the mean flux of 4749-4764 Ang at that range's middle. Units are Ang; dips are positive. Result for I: 7.1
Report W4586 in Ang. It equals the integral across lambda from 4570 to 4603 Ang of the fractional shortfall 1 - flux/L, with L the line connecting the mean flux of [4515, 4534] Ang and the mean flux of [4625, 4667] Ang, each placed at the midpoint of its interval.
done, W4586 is -1.4 Ang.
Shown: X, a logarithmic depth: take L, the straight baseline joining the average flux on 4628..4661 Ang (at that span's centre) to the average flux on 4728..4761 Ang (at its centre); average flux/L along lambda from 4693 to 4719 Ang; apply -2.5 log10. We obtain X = 0.06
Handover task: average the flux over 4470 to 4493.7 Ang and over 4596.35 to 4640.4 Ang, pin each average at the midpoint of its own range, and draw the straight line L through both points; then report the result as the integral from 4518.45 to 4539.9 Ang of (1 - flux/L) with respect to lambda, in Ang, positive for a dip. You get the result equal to 2.3 Ang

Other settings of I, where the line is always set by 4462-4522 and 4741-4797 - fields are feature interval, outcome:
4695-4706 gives 0.8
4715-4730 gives 0.1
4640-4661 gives 0.7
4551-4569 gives -0.5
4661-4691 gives 1.6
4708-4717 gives 0.3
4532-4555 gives 0.8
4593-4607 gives 0.3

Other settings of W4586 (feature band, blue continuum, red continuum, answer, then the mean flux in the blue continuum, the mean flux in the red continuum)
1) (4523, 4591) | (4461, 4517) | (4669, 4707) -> 0.51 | 4.63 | 4.69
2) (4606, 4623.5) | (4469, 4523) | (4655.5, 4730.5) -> -1.16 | 4.71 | 4.75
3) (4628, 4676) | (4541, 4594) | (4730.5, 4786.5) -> 1.35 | 4.77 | 5.06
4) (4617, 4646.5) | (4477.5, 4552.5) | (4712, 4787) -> -0.78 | 4.57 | 5.03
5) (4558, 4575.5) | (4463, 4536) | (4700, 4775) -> -1.07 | 4.55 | 4.96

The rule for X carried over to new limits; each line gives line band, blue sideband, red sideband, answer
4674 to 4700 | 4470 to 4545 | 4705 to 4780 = 0.04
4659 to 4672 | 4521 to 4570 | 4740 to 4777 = 0.06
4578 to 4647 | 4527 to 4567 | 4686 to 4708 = -0.04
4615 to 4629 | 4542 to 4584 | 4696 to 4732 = -0.08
